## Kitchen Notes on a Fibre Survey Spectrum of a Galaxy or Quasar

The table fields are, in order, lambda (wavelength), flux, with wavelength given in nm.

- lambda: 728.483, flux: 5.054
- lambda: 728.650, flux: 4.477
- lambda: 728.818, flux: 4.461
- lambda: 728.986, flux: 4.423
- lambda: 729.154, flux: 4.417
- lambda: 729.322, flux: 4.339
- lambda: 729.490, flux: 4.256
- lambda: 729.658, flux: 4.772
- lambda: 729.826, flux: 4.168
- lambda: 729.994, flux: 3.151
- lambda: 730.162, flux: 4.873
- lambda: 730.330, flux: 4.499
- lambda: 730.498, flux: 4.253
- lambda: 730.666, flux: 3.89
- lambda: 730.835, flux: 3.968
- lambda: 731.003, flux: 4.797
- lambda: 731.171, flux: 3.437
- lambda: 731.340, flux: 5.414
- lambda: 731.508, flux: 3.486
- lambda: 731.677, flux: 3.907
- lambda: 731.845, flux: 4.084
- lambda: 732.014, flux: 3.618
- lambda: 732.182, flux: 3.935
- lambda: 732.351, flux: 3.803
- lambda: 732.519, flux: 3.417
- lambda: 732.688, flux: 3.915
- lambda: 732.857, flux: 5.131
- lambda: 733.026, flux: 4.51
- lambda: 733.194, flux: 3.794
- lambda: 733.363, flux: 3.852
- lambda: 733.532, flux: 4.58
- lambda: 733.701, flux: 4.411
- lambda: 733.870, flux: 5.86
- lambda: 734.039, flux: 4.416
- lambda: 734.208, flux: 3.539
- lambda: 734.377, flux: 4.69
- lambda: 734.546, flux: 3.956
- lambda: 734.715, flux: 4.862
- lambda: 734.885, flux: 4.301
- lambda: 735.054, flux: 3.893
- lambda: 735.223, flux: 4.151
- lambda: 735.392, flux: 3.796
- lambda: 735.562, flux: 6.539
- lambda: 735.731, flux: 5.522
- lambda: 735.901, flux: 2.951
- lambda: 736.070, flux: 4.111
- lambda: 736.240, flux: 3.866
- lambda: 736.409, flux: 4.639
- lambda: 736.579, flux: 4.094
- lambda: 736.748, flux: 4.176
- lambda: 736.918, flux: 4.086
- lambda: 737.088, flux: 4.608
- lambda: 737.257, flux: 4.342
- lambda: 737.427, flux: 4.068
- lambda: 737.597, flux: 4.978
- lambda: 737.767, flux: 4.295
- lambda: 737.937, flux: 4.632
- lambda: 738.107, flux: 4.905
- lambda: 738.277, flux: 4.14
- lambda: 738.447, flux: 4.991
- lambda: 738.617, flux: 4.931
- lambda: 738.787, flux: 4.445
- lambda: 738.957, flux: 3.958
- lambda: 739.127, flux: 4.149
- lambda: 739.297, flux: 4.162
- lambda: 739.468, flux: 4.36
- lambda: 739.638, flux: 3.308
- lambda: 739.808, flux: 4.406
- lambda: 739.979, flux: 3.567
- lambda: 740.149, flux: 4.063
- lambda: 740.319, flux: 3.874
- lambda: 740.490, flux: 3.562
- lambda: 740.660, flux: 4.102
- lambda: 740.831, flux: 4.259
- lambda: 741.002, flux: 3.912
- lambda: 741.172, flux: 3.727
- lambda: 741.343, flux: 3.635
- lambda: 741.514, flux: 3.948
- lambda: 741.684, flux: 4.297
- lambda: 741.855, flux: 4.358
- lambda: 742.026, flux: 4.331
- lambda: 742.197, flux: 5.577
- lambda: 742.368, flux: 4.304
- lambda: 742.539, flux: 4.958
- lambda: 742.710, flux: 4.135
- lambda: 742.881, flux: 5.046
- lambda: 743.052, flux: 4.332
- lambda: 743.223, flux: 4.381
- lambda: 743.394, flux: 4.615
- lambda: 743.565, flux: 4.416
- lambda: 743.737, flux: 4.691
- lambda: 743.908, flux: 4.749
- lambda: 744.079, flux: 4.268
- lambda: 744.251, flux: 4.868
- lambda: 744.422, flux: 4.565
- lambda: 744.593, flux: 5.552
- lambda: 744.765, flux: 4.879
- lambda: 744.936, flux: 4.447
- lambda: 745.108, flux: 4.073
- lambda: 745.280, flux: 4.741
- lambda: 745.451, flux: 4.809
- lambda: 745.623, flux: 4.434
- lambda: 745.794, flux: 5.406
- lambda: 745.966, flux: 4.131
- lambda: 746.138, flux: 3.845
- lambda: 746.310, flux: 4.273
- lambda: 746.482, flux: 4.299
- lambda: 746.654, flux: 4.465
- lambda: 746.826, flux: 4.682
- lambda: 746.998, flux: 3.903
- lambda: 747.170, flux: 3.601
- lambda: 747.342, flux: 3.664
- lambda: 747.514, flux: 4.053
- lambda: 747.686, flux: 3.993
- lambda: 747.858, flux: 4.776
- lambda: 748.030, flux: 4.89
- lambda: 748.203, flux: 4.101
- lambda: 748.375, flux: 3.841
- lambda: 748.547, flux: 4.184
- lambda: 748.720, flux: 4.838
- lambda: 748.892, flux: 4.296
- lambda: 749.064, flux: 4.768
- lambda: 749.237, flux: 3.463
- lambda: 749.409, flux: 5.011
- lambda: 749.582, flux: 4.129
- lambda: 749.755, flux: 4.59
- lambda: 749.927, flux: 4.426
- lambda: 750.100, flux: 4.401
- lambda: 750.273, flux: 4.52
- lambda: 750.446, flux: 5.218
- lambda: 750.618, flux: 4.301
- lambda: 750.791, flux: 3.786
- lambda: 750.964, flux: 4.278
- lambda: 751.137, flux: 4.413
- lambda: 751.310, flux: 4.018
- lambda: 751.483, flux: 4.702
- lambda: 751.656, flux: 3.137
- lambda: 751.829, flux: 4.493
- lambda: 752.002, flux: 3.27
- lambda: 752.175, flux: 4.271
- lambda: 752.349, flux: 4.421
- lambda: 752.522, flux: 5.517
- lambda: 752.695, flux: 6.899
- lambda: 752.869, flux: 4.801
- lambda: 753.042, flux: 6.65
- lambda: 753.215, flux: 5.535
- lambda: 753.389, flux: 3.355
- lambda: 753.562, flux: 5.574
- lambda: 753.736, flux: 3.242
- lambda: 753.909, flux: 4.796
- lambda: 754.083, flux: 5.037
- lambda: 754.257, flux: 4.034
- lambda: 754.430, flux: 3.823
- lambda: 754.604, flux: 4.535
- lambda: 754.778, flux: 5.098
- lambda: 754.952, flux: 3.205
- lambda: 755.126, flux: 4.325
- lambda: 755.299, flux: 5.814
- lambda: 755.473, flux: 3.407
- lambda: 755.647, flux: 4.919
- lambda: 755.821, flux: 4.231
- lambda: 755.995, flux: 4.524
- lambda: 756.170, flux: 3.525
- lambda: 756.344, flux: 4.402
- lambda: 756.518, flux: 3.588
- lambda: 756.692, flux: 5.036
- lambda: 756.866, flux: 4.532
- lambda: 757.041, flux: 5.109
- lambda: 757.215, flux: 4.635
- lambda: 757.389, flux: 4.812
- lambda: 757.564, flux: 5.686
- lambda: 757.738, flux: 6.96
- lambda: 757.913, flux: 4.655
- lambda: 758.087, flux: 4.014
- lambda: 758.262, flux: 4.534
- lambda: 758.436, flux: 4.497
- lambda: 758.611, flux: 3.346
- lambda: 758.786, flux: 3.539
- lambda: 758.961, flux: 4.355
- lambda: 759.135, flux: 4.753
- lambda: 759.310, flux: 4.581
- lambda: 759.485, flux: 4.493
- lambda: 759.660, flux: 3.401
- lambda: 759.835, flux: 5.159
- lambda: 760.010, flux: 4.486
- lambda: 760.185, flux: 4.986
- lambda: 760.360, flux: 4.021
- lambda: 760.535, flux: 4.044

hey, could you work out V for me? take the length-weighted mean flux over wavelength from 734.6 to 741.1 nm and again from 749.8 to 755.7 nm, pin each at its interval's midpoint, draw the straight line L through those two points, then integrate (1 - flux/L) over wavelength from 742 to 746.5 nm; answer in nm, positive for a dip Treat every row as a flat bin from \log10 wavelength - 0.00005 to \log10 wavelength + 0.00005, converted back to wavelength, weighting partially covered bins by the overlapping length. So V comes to -0.22 nm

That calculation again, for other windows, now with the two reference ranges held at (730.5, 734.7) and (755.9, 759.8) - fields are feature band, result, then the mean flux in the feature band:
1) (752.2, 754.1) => -0.257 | 5.05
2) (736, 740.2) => -0.029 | 4.29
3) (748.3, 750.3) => 0.014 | 4.37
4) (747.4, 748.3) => 0.010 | 4.34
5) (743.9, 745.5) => -0.127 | 4.69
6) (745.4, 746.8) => -0.031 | 4.46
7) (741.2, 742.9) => -0.039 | 4.41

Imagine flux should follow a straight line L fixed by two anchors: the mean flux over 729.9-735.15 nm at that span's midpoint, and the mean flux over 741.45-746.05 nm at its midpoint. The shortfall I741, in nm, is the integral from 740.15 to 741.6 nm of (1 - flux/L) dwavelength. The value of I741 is 0.20 nm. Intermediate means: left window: 4.2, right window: 4.61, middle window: 3.89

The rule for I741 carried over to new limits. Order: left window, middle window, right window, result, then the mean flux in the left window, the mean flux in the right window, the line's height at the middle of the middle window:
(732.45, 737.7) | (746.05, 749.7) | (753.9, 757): 0.11 nm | 4.36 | 4.38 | 4.37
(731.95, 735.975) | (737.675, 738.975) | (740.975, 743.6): -0.06 nm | 4.32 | 4.38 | 4.35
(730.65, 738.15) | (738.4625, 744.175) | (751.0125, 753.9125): 0.20 nm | 4.29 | 4.64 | 4.43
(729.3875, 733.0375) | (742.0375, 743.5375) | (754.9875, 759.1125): -0.11 nm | 4.14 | 4.53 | 4.32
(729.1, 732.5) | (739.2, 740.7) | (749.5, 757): 0.12 nm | 4.14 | 4.49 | 4.28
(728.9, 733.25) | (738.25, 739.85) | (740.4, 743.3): -0.01 nm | 4.17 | 4.28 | 4.25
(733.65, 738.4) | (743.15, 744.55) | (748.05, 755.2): -0.05 nm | 4.43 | 4.47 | 4.45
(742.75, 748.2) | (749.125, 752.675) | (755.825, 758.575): 0.15 nm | 4.47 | 4.66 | 4.56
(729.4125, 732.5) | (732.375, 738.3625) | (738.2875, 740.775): -0.35 nm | 4.11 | 4.14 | 4.13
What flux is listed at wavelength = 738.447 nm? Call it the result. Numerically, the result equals 4.991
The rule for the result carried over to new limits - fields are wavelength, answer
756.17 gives 3.525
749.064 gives 4.768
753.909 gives 4.796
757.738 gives 6.96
